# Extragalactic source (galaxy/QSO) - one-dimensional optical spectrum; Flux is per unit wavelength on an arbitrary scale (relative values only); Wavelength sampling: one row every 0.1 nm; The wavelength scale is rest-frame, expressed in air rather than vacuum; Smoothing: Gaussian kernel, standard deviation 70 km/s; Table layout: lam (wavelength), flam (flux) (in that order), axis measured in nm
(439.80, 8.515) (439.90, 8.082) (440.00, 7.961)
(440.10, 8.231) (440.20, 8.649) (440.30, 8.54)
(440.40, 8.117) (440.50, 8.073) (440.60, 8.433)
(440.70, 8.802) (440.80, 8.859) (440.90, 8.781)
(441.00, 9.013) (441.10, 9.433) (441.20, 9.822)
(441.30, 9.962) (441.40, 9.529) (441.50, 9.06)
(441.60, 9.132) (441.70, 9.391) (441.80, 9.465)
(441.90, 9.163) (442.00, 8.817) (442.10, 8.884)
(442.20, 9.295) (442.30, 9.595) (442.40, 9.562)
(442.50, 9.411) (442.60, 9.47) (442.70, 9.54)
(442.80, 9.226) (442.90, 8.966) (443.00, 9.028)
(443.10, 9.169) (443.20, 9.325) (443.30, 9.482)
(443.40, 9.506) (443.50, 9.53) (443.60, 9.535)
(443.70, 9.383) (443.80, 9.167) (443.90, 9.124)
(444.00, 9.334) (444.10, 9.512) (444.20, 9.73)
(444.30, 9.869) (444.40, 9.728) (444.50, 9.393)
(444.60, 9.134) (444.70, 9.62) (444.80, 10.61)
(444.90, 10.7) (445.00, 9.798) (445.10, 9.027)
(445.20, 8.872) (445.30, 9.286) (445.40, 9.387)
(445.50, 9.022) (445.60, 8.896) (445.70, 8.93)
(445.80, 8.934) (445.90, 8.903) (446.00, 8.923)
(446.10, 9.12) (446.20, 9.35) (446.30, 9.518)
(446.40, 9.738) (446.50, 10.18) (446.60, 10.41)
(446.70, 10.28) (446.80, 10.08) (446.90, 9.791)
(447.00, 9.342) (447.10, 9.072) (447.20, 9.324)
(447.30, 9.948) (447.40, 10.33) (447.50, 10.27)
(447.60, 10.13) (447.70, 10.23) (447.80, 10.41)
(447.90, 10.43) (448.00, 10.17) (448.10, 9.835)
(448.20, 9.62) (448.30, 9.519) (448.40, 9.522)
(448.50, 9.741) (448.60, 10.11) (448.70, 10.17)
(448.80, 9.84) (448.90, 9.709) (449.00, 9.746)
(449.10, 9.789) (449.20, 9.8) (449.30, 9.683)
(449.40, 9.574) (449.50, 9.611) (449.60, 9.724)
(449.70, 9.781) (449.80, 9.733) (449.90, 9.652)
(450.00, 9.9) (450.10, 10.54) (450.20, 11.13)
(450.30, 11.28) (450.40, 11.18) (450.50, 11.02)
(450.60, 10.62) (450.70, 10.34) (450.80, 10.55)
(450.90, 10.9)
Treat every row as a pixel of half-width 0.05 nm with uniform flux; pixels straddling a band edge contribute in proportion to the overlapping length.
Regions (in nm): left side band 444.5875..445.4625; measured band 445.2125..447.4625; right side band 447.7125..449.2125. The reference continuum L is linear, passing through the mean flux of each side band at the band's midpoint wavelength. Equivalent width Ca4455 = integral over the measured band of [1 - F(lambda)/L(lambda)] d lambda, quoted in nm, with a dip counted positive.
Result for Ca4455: 0.06 nm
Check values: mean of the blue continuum 9.62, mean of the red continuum 9.9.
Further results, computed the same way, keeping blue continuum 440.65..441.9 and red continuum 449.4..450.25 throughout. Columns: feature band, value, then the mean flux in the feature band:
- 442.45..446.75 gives 0.046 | 9.44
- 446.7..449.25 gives -0.015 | 9.89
